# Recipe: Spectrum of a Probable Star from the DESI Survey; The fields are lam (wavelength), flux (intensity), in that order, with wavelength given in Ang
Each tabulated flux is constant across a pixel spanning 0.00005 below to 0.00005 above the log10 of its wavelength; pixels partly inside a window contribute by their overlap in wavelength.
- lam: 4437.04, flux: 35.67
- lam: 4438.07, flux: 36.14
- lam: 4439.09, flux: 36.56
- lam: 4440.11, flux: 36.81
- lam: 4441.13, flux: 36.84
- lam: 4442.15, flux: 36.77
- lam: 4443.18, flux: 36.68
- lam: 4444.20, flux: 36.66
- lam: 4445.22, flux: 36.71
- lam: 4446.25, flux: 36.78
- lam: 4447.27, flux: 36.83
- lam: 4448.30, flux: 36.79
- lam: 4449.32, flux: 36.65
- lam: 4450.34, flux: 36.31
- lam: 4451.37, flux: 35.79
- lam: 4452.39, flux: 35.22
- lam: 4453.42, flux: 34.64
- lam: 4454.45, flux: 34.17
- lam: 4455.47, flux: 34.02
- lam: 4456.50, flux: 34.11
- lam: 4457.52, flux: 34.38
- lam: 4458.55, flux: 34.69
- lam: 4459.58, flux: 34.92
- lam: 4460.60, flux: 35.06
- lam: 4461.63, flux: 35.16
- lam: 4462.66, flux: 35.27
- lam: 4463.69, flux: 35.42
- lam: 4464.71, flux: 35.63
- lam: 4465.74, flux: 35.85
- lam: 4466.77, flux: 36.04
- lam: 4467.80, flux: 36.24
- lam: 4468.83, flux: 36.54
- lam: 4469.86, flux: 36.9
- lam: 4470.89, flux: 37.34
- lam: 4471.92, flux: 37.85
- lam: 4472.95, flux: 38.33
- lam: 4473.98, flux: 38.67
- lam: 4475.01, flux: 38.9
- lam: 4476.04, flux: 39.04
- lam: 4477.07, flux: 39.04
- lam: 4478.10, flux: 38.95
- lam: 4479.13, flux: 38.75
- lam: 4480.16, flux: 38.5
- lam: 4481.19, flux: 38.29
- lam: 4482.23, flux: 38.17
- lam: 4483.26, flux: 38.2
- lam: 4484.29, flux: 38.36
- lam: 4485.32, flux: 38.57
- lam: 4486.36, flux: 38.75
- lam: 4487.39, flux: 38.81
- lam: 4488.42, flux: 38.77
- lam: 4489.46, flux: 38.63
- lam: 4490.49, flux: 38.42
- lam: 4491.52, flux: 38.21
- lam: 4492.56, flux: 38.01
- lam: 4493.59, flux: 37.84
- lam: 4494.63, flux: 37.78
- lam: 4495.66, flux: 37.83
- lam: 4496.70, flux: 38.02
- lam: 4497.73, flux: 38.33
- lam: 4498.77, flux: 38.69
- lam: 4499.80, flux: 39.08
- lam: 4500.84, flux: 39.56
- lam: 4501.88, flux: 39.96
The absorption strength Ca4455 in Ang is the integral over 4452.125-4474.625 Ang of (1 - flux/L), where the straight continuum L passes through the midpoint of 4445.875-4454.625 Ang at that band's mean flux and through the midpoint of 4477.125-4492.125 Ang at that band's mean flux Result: 0.7 Ang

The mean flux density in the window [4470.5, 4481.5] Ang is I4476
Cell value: 38.6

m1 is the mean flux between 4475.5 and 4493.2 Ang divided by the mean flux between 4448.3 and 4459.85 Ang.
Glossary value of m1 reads 1.1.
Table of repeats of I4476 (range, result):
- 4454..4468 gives 35.1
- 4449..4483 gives 36.5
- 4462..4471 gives 36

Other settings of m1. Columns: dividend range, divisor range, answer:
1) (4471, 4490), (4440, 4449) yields 1.05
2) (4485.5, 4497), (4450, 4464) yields 1.10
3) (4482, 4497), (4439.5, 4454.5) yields 1.06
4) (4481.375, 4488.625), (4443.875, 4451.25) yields 1.05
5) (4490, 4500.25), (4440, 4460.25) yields 1.07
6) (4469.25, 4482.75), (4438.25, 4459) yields 1.07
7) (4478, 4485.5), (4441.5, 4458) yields 1.07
